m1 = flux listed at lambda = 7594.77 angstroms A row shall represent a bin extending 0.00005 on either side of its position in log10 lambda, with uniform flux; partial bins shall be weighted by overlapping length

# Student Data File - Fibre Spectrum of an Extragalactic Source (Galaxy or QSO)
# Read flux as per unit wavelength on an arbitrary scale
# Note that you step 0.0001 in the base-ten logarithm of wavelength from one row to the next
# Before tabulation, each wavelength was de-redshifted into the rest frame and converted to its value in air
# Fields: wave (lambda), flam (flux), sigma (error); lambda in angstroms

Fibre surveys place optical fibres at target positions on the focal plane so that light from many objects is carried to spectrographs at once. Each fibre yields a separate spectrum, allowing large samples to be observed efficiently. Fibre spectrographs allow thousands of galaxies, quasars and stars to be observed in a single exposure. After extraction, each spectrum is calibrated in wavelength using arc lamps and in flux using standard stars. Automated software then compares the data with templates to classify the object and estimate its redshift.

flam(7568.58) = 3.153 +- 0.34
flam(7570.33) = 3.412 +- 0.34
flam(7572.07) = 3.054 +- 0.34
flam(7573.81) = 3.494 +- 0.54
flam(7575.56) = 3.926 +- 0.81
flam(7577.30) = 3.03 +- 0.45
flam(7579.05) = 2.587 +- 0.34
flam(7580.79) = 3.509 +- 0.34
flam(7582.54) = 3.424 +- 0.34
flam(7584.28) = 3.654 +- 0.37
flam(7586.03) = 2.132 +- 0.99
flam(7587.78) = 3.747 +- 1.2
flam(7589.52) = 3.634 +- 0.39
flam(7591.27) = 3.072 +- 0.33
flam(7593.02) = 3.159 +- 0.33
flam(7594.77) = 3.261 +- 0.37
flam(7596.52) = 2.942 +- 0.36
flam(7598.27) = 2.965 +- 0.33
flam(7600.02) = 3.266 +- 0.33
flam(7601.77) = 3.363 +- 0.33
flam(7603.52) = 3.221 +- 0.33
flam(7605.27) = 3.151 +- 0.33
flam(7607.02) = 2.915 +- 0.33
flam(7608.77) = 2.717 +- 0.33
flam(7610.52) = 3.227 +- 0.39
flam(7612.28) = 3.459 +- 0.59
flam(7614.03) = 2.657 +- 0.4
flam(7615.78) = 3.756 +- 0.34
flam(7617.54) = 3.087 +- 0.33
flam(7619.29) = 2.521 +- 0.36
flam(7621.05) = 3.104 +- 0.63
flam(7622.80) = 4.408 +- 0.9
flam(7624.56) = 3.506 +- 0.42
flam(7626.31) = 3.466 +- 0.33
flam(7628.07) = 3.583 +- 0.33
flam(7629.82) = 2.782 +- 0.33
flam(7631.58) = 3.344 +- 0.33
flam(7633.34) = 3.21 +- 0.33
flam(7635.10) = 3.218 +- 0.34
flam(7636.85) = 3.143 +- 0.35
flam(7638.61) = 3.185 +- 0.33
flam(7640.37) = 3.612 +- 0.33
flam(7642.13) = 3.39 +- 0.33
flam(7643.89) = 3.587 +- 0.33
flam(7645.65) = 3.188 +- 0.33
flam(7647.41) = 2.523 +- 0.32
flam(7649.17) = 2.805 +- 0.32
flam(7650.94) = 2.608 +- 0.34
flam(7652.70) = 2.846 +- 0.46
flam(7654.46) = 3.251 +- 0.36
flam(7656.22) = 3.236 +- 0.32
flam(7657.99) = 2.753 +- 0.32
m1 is 3.261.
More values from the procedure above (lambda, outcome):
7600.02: 3.266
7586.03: 2.132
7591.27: 3.072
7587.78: 3.747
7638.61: 3.185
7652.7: 2.846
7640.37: 3.612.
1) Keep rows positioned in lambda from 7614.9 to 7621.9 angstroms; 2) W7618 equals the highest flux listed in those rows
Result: 3.756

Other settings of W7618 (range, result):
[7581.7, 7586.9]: 3.654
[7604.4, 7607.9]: 3.151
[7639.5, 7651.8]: 3.612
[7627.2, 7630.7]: 3.583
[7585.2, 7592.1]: 3.747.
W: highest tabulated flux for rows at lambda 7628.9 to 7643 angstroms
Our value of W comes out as 3.612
